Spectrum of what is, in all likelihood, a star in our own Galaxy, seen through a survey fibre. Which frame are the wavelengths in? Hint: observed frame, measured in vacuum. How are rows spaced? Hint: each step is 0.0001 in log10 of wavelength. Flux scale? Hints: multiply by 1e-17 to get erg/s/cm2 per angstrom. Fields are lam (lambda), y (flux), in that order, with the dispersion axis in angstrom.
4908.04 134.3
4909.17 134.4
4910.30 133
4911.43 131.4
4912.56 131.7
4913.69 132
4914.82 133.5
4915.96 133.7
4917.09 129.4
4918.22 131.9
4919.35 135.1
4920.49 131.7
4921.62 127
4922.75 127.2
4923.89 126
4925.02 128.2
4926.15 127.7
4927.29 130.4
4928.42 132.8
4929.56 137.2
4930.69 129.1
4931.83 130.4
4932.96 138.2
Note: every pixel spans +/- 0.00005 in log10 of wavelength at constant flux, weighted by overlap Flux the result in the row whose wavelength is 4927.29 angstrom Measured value 130.4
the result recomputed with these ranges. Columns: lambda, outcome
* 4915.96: 133.7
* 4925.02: 128.2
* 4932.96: 138.2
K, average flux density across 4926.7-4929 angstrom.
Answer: 131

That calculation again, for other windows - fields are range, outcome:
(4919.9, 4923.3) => 129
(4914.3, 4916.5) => 133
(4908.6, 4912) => 133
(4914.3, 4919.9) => 133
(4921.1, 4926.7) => 127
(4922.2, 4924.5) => 126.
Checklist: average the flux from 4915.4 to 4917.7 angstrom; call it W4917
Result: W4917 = 132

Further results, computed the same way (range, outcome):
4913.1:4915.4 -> 132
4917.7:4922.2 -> 131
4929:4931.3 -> 133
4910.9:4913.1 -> 132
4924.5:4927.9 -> 129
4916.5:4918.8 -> 131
